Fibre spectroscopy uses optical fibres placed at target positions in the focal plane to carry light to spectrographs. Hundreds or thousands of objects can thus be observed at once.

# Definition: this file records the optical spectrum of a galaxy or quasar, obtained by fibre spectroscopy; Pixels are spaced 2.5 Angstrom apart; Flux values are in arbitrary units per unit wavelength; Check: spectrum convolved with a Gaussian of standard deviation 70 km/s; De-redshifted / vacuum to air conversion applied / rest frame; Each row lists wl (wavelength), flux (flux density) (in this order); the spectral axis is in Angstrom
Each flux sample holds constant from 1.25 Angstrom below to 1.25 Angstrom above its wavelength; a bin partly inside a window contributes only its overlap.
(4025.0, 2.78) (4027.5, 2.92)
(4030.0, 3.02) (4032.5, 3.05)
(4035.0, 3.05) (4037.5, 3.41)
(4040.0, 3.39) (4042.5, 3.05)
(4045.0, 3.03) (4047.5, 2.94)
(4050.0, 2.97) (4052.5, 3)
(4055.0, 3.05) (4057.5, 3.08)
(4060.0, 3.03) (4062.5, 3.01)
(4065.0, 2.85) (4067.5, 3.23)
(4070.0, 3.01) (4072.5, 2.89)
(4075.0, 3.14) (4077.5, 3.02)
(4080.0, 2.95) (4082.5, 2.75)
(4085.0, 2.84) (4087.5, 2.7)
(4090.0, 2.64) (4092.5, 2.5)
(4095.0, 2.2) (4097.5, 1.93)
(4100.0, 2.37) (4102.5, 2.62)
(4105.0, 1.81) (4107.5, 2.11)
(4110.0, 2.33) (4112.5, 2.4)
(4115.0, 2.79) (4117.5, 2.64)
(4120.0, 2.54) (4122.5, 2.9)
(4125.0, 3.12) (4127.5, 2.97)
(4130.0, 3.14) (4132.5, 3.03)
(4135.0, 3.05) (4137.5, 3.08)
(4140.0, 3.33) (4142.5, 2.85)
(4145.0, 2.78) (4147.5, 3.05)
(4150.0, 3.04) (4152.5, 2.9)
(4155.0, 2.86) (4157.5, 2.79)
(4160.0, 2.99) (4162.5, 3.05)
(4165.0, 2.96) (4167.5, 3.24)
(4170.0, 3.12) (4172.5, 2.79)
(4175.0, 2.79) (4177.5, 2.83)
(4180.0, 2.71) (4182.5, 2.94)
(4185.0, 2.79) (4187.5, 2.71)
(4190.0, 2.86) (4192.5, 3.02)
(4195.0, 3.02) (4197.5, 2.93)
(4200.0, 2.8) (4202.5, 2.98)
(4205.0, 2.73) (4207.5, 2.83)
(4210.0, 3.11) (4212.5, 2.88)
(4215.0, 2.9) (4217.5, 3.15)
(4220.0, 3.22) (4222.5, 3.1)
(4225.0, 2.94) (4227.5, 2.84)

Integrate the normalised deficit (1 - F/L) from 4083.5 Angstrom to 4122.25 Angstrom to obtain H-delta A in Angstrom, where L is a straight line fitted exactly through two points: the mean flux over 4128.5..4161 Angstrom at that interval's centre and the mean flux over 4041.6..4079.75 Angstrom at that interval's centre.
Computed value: 7.3 Angstrom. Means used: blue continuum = 3.02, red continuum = 2.99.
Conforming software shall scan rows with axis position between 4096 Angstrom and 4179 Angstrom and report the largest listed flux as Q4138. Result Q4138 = 3.33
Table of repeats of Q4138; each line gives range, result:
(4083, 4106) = 2.84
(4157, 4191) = 3.24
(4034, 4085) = 3.41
